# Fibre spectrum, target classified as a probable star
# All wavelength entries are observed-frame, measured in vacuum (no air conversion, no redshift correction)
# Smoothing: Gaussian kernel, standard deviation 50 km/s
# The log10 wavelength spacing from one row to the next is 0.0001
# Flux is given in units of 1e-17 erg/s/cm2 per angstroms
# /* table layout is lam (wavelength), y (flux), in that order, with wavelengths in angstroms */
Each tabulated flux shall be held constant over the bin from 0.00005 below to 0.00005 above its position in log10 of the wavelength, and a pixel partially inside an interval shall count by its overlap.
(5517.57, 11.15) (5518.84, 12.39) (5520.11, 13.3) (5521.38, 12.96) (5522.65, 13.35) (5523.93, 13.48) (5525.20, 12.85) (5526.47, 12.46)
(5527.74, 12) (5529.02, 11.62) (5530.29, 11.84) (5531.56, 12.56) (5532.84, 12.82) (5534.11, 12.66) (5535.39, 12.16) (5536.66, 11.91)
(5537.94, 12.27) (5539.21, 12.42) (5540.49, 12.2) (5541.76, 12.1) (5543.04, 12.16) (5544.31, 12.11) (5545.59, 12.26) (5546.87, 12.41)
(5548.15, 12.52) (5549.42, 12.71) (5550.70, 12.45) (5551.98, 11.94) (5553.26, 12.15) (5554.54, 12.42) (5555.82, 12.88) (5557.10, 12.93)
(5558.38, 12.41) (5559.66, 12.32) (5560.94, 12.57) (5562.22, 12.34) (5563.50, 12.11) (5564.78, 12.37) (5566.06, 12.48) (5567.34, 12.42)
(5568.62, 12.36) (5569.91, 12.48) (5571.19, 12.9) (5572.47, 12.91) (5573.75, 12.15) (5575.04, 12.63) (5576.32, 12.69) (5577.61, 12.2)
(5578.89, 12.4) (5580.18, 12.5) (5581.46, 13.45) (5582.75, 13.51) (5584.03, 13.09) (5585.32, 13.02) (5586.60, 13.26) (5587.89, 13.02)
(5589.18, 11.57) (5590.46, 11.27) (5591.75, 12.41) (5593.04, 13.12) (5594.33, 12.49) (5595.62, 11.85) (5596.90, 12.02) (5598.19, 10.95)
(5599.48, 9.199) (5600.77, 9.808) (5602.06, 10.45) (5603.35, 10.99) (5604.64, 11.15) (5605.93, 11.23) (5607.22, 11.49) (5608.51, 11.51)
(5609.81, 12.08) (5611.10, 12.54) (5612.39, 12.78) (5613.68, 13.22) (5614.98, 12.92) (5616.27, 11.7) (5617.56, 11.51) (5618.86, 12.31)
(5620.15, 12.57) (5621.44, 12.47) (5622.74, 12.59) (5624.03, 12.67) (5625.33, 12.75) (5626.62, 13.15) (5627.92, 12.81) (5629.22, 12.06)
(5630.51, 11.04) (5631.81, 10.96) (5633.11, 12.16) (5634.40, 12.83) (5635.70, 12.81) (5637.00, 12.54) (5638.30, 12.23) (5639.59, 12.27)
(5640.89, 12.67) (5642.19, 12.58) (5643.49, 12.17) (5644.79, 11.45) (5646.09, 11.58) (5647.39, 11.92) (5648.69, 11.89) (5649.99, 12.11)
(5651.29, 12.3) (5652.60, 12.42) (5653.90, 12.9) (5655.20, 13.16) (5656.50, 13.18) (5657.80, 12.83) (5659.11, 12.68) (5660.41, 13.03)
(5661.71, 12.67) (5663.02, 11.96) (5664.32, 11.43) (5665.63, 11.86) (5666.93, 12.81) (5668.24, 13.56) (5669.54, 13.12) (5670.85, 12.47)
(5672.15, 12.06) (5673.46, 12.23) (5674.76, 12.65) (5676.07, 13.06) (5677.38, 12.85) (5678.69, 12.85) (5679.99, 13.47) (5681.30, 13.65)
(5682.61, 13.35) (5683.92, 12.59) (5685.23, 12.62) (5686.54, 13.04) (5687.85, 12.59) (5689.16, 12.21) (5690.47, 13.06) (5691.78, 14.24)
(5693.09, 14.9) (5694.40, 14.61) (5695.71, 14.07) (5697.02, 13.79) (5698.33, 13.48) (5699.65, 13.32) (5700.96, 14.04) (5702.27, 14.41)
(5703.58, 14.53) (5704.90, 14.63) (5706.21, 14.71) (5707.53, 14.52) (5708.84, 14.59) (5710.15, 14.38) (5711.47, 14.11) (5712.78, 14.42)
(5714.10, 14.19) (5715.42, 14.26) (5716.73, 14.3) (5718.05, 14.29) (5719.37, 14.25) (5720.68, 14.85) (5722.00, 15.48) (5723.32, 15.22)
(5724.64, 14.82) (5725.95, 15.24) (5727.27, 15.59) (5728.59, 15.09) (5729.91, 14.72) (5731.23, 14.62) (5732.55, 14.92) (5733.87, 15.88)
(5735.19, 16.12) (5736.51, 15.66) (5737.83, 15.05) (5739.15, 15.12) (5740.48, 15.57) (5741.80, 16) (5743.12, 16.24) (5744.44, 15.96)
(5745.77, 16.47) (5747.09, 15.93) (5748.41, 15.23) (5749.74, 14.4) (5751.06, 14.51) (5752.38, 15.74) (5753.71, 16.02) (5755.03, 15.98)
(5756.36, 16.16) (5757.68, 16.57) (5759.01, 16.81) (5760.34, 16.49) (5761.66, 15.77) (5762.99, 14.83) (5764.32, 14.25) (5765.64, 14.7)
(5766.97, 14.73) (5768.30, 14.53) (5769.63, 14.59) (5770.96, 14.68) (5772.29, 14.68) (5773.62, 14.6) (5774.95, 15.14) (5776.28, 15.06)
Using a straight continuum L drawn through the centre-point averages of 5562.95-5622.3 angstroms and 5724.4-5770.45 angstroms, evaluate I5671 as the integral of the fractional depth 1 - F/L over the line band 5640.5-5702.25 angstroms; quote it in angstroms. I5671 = 4.4 angstroms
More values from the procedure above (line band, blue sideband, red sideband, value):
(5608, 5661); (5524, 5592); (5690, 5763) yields 4.8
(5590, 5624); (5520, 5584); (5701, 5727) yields 3.6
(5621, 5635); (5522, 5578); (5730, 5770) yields 1.3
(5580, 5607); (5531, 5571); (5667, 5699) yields 1.6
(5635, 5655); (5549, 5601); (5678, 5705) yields 1.2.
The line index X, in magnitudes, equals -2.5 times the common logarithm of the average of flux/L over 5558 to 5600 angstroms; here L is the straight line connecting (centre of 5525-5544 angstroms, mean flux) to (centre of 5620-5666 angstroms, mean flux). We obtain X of -0.01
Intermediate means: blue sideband 12.3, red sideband 12.4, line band 12.4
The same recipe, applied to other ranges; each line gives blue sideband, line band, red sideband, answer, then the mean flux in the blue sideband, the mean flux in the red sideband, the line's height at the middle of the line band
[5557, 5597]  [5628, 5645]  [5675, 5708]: 0.079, 12.5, 13.6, 13.1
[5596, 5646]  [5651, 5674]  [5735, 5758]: 0.050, 12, 15.7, 13.2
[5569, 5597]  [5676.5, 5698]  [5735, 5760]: 0.096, 12.6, 15.8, 14.6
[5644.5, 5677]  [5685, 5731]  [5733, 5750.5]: 0.005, 12.5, 15.6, 14.3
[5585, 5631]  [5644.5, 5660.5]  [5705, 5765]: 0.061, 12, 15.2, 13.1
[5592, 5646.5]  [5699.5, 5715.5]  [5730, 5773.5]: -0.006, 12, 15.4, 14.3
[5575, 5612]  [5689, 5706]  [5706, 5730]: 0.017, 12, 14.7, 14.2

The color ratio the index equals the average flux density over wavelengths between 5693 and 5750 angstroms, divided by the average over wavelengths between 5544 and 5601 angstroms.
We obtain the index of 1.20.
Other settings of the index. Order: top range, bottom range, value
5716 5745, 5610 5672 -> 1.23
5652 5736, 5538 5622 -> 1.12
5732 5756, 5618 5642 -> 1.26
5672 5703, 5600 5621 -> 1.13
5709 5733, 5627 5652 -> 1.21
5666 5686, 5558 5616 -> 1.06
